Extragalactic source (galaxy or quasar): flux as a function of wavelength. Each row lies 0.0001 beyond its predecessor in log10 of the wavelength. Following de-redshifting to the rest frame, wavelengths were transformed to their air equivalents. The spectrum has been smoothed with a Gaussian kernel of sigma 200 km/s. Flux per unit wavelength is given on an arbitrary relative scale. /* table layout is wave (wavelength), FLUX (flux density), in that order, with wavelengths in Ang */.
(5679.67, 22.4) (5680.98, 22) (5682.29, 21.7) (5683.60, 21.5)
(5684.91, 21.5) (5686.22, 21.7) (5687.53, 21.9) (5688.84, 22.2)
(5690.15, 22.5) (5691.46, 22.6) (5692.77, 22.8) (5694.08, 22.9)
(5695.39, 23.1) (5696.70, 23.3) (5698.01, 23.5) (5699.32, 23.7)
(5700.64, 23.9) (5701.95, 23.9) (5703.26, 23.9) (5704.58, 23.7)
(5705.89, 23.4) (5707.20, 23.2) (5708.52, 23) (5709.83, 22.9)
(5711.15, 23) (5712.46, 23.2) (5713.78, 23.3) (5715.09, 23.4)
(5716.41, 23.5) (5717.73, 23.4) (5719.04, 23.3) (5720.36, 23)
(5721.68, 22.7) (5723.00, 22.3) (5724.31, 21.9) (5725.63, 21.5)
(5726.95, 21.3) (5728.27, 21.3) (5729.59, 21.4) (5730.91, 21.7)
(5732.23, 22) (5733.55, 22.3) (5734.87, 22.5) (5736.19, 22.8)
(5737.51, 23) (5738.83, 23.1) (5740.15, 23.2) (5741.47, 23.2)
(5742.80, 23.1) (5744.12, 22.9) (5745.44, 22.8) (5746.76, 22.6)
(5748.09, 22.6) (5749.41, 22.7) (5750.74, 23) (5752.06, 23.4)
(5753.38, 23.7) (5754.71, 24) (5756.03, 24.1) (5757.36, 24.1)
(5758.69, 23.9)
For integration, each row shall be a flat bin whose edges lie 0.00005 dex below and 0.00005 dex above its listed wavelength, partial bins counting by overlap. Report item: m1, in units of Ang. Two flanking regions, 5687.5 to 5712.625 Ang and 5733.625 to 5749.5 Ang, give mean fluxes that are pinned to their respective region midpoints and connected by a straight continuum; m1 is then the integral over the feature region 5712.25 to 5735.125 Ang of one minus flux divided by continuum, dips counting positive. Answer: 0.6 Ang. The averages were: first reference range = 23.2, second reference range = 22.9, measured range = 22.4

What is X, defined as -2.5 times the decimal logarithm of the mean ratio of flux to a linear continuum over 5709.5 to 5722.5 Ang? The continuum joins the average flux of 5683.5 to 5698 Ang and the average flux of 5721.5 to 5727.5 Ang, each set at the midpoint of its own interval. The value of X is -0.05 mag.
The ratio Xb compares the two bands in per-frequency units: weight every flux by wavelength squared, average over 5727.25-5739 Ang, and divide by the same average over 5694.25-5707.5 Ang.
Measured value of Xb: 0.95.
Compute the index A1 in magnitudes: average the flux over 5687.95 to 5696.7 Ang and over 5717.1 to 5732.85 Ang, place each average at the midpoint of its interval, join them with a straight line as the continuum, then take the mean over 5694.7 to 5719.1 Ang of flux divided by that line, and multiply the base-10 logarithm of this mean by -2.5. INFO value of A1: -0.04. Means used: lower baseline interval 22.7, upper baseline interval 22.1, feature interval 23.4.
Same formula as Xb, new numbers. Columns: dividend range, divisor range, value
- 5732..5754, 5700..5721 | 0.99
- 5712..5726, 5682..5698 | 1.03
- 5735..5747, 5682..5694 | 1.06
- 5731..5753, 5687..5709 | 1.00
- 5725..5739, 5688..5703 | 0.96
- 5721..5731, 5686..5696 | 0.98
